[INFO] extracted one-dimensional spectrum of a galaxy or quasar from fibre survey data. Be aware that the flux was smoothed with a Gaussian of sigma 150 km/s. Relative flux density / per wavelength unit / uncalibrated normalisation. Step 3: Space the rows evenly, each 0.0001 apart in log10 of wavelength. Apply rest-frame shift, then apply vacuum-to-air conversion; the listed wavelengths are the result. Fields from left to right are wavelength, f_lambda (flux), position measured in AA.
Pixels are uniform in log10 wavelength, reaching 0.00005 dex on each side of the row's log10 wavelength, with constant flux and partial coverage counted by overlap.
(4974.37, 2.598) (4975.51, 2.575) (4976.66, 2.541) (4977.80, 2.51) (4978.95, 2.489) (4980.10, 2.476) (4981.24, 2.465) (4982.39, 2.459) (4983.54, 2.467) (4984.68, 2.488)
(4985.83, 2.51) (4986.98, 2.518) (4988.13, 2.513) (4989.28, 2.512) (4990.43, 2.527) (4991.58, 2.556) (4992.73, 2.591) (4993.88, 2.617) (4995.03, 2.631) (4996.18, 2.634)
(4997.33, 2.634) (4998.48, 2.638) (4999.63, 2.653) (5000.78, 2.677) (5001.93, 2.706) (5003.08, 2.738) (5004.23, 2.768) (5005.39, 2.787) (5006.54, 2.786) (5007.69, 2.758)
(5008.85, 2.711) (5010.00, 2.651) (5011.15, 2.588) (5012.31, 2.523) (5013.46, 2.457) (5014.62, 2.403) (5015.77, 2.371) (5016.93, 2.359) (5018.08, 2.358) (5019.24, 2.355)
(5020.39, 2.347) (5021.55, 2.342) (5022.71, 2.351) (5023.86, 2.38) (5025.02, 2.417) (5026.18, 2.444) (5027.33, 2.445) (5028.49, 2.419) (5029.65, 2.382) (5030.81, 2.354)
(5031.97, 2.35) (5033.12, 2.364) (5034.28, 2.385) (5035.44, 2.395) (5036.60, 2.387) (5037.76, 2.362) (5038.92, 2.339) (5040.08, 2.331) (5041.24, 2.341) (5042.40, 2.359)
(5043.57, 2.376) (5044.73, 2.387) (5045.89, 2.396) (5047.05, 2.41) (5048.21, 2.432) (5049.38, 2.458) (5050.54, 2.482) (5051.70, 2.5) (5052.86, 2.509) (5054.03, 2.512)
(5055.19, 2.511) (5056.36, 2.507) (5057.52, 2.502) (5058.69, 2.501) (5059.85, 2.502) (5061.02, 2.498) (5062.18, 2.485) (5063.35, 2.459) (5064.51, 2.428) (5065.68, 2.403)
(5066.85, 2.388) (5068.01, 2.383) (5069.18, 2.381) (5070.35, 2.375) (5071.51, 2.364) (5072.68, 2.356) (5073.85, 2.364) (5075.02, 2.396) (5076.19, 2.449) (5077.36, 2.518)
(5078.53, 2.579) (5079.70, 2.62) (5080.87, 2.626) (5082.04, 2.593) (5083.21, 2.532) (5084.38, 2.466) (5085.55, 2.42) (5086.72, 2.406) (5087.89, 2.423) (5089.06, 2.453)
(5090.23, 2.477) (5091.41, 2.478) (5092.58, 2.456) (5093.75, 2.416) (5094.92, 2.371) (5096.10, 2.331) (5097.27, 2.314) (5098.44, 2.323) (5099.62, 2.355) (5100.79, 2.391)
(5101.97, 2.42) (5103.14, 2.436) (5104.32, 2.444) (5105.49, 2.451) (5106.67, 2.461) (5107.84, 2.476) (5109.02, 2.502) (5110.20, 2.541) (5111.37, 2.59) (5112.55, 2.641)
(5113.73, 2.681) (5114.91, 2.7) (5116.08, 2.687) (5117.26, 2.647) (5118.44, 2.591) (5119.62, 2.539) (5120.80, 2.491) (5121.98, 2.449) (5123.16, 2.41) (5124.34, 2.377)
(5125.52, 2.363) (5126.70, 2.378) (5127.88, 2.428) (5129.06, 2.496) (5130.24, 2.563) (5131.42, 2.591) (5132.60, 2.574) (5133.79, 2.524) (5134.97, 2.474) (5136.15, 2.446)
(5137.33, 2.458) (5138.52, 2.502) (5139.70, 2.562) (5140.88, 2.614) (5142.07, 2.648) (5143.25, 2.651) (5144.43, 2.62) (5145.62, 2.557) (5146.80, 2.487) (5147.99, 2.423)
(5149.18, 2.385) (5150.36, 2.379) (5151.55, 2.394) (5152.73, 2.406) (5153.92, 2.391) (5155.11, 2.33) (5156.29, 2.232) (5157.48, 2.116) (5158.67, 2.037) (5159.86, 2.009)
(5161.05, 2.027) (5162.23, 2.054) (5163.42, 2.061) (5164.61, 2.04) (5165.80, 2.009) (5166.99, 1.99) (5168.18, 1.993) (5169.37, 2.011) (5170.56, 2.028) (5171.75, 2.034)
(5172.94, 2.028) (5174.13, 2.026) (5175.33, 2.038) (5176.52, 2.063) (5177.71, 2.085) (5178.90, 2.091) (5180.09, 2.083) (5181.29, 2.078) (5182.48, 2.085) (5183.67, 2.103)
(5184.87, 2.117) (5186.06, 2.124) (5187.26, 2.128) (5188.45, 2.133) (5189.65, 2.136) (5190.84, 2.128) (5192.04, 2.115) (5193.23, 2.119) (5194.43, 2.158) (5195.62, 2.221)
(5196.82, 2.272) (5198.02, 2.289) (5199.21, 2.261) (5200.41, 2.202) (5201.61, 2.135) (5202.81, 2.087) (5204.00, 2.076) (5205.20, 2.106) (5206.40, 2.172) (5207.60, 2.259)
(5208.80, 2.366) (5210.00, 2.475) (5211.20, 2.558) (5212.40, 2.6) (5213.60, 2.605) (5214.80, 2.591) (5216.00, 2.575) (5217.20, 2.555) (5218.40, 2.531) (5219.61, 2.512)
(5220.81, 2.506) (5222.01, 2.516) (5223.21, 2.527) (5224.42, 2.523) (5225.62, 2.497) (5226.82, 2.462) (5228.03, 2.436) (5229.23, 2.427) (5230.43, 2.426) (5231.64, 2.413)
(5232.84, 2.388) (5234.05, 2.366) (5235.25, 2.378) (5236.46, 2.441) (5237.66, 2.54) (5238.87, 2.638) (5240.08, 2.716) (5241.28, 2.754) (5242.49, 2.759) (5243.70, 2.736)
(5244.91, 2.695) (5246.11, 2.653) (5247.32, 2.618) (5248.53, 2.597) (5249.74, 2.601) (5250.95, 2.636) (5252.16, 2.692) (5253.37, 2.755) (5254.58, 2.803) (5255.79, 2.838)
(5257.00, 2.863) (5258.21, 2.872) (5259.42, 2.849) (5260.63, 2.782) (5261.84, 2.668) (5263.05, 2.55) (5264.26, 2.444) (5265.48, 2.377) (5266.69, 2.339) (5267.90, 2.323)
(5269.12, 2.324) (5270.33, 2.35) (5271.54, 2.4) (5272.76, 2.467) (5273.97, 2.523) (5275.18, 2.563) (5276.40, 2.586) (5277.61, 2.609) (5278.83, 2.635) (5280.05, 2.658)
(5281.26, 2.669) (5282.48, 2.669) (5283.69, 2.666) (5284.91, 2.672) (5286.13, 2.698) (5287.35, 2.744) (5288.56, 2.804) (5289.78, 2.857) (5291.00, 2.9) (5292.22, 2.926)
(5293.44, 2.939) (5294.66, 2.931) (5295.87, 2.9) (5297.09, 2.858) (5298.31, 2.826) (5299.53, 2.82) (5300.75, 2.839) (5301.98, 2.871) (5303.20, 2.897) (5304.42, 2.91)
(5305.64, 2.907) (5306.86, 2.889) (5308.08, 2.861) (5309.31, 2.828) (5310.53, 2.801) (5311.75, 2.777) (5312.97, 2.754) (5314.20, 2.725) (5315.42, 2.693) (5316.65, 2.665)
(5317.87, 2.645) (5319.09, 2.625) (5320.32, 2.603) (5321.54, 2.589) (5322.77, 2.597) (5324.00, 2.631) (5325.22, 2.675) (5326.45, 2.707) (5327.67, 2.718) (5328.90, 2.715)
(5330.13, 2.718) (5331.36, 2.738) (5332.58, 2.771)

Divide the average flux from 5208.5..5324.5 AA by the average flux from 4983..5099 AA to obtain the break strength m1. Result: 1.1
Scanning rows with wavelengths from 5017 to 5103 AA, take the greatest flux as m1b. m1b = 2.626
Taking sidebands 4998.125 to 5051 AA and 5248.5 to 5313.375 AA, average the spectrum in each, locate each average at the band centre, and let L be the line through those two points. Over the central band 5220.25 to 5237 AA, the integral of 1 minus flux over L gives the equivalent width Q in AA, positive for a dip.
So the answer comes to 1.33 AA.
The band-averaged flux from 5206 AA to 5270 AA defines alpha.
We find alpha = 2.56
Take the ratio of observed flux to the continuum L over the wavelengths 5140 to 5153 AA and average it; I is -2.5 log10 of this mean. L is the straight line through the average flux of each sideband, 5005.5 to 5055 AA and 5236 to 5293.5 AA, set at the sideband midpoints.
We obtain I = 0.01 mag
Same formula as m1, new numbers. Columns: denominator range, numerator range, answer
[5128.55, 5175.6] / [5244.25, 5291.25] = 1.14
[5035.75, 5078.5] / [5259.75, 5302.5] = 1.10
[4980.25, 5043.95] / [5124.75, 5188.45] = 0.91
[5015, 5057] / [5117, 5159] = 1.02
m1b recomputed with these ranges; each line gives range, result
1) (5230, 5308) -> 2.939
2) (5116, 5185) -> 2.687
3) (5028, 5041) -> 2.419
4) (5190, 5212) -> 2.558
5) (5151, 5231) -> 2.605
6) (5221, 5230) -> 2.527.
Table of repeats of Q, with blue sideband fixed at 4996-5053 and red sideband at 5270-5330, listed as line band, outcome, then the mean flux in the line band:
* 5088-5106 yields 0.97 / 2.41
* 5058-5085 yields 0.62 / 2.46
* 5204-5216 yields 1.09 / 2.41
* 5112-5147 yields 0.48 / 2.54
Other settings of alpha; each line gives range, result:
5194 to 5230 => 2.39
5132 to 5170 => 2.32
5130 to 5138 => 2.52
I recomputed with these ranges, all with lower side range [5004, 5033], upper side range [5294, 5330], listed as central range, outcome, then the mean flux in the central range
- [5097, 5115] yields 0.04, 2.48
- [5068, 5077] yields 0.06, 2.39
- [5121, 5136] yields 0.05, 2.47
